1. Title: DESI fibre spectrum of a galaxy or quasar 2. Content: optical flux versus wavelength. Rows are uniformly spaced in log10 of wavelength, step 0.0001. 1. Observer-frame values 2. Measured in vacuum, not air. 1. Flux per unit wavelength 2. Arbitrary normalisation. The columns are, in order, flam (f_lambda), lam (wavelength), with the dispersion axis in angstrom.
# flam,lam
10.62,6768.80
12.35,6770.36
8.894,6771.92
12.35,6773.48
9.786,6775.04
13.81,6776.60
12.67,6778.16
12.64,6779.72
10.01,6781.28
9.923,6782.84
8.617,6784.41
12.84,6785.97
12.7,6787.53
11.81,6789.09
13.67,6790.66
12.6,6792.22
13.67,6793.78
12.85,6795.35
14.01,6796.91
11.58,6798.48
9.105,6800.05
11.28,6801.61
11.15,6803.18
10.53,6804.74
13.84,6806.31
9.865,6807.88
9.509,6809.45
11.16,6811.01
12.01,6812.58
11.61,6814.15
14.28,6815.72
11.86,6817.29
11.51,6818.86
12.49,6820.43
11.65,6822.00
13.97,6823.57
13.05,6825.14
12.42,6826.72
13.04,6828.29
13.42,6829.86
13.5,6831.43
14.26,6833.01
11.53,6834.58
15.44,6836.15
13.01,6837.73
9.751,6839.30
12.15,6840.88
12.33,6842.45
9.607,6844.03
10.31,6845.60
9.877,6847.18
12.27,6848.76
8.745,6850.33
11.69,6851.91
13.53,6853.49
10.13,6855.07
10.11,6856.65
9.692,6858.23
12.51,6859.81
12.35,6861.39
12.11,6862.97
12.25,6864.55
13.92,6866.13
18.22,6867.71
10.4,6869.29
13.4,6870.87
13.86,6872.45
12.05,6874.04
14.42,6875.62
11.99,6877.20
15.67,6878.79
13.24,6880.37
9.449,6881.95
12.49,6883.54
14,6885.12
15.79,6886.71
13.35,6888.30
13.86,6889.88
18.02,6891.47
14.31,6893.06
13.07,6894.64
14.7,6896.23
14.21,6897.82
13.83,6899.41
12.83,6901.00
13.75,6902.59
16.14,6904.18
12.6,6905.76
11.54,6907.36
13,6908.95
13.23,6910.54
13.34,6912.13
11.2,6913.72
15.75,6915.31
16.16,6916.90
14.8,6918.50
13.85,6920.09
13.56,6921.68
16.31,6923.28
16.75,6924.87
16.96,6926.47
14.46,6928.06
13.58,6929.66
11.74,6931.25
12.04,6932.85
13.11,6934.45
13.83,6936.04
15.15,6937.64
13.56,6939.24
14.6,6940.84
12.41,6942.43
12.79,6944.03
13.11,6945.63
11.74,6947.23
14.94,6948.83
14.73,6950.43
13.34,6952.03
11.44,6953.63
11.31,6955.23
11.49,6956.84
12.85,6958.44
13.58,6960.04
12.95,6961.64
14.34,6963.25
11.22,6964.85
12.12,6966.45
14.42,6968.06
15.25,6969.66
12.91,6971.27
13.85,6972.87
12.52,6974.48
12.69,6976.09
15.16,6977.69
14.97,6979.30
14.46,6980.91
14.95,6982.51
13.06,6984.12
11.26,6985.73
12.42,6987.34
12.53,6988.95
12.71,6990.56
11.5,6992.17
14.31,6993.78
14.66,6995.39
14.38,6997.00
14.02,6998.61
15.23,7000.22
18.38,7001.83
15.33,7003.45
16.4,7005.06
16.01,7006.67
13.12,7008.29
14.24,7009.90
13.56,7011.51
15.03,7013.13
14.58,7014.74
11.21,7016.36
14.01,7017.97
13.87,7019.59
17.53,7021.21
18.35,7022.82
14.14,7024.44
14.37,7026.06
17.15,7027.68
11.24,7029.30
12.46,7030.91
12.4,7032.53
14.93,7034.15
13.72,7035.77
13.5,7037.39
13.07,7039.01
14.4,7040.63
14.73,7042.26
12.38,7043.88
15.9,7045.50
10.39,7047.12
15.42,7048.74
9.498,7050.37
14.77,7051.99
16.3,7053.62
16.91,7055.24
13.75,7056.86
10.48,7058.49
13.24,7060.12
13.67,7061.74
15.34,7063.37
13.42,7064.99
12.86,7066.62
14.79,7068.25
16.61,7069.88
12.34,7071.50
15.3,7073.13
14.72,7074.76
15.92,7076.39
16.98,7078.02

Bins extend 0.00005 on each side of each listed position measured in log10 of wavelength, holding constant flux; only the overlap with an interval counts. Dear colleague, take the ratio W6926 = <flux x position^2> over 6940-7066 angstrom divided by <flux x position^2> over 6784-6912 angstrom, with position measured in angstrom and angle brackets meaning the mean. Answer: 1.15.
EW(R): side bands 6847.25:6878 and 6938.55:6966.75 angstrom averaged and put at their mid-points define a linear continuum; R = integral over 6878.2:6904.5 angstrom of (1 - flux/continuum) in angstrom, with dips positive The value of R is -3.2 angstrom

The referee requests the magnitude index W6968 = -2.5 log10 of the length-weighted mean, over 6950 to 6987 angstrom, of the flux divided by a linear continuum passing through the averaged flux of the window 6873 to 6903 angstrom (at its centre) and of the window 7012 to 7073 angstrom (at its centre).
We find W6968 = 0.05 mag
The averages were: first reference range 13.7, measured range 13.2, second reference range 14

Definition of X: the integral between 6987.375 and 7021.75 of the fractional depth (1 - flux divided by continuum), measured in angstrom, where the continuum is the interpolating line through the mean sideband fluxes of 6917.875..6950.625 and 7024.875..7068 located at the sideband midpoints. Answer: -1.3 angstrom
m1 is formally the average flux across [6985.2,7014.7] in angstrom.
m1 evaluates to 14.2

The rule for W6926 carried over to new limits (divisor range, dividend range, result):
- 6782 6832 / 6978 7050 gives 1.25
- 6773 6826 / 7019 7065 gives 1.27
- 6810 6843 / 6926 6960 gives 1.09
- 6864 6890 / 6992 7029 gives 1.15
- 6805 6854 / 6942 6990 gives 1.14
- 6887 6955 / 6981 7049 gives 1.04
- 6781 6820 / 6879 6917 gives 1.21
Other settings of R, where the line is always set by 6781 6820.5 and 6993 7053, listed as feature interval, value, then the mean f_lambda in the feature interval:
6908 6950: -2.3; 13.9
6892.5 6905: -1.2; 14.1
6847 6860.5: 1.5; 11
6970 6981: -0.1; 13.8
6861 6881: -1.4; 13.4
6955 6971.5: 0.7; 13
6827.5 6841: -0.9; 12.9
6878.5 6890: -0.6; 13.4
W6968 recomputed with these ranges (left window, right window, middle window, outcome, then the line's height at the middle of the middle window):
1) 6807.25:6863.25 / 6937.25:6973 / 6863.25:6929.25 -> -0.12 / 12.5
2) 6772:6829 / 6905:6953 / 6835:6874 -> 0.06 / 12.7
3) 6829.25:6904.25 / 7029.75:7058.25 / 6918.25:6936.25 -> -0.09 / 13.1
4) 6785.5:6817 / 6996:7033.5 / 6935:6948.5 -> 0.02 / 13.7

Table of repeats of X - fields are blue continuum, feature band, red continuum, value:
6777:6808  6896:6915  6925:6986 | -0.6 angstrom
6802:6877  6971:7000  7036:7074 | -0.4 angstrom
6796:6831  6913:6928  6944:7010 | -2.2 angstrom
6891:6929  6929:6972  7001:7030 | 4.2 angstrom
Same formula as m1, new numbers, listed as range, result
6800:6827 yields 11.8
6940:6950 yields 13.3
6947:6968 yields 12.9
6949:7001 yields 13.4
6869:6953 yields 13.8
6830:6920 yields 13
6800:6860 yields 11.8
